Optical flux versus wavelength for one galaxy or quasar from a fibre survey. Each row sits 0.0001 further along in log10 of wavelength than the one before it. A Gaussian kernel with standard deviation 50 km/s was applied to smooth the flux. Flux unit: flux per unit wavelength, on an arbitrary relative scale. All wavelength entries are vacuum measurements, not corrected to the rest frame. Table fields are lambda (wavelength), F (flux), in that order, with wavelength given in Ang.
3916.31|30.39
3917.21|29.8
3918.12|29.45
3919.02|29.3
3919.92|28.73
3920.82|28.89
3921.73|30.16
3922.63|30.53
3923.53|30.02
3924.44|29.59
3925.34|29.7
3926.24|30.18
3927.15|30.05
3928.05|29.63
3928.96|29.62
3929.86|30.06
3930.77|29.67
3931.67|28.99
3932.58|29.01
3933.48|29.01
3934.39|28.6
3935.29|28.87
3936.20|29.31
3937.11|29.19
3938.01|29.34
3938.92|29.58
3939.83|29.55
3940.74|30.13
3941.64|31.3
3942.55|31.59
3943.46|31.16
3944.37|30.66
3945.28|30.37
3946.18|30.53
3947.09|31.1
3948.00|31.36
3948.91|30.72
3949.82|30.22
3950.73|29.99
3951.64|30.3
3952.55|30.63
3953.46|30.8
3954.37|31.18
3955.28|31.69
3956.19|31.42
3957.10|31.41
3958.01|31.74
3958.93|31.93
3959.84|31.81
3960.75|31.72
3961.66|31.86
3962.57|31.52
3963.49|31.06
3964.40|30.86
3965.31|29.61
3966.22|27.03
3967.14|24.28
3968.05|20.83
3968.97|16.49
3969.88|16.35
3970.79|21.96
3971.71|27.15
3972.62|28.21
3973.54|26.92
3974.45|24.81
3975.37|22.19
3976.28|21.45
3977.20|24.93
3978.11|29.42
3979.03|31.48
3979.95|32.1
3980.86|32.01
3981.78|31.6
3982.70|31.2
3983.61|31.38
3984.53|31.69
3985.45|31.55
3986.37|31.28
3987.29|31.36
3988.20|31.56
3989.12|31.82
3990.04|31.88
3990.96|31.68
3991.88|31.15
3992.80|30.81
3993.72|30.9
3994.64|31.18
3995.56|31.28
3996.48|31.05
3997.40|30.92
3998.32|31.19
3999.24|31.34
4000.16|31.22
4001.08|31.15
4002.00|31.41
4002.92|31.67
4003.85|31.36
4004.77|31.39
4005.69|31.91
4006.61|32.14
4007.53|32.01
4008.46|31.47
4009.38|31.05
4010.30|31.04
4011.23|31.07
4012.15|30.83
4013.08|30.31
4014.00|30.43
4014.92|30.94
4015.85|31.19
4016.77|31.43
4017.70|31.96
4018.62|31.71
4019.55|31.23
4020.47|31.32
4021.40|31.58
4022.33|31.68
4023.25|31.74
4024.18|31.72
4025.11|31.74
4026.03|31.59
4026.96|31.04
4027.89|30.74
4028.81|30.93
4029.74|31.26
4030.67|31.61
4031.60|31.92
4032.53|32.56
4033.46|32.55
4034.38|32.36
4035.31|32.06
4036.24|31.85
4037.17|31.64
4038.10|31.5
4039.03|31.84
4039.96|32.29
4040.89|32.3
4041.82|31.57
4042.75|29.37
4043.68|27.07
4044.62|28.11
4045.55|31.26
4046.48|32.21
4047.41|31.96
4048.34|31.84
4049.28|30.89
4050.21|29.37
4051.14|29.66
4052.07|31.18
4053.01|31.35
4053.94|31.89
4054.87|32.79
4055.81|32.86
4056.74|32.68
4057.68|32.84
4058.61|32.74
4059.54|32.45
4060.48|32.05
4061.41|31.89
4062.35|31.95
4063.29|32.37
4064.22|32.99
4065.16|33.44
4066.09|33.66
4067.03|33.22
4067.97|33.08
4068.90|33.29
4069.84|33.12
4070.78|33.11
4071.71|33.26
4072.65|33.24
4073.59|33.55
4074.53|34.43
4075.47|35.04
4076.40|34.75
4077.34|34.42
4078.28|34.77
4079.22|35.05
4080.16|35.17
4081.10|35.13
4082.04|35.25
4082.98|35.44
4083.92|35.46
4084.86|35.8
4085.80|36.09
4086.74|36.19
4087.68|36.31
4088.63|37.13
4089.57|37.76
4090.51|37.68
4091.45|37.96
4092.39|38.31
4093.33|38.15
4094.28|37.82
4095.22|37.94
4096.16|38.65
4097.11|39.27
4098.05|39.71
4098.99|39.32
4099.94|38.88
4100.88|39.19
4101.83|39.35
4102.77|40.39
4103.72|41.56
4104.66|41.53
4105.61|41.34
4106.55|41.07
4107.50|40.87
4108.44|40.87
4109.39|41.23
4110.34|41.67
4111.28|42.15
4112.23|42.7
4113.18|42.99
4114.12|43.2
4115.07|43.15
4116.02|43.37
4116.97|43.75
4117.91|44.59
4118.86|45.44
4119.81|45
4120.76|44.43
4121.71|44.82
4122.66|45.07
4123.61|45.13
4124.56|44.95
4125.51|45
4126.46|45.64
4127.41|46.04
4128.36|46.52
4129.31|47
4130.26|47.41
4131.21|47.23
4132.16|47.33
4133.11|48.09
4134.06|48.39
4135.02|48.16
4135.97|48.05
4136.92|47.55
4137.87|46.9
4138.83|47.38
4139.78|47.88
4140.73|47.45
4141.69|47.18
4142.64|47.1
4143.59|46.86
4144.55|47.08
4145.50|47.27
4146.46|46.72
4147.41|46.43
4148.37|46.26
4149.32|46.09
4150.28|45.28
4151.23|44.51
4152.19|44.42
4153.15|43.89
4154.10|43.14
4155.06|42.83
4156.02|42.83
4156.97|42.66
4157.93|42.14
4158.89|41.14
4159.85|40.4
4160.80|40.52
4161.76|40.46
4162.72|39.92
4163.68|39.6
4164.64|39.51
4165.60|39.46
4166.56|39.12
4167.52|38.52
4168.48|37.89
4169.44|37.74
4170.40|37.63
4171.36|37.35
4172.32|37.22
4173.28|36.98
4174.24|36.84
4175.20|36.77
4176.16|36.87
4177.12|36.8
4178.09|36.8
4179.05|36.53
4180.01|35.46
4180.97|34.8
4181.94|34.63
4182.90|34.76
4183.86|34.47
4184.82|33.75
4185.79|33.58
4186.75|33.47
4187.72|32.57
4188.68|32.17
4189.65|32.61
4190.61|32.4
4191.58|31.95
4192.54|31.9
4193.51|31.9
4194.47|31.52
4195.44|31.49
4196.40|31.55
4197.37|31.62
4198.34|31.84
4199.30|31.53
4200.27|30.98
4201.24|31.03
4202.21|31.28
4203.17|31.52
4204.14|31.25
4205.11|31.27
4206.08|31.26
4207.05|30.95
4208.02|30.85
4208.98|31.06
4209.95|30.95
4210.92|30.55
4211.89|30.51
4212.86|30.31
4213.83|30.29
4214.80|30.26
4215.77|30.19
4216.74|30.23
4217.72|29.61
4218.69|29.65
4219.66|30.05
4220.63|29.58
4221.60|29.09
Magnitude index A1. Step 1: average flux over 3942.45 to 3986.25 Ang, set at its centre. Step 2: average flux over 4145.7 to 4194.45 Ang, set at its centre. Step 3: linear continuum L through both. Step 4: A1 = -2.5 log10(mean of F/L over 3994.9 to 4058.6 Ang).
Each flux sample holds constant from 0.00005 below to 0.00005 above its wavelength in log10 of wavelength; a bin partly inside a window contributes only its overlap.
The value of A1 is 0.02 mag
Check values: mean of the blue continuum 29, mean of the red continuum 38.4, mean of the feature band 31.4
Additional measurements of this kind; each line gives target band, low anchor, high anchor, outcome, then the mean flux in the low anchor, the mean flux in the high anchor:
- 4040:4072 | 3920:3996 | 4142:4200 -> 0.06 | 29.5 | 38.3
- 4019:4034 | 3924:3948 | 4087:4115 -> 0.12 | 29.9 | 39.8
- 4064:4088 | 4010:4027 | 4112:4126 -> 0.13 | 31.3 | 44.3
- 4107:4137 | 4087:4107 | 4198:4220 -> -0.21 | 39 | 30.8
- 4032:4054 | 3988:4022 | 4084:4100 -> 0.10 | 31.3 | 37.7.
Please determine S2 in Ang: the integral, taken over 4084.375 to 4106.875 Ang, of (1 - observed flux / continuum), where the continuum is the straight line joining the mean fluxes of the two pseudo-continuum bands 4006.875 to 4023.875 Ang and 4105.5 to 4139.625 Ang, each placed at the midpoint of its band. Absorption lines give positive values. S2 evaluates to 1.57 Ang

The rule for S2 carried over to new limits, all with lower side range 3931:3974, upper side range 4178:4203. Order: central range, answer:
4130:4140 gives -4.9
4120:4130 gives -4.3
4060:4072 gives -0.8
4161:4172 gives -2.2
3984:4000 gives -0.8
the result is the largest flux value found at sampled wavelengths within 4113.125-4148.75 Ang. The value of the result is 48.39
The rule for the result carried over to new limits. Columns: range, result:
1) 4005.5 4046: 32.56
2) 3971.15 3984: 32.1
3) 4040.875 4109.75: 41.56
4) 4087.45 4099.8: 39.71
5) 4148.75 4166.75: 46.09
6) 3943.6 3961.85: 31.93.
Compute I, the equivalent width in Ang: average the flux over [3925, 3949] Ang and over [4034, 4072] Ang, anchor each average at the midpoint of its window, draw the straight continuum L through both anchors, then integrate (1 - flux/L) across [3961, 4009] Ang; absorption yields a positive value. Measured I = 2.2 Ang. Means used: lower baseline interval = 30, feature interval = 29.3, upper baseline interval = 31.9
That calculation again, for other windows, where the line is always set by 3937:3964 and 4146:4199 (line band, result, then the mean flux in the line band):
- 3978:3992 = 0.2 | 31.5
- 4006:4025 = 0.9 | 31.3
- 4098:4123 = -4.4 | 42.2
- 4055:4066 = 0.5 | 32.6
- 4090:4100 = -0.9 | 38.5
